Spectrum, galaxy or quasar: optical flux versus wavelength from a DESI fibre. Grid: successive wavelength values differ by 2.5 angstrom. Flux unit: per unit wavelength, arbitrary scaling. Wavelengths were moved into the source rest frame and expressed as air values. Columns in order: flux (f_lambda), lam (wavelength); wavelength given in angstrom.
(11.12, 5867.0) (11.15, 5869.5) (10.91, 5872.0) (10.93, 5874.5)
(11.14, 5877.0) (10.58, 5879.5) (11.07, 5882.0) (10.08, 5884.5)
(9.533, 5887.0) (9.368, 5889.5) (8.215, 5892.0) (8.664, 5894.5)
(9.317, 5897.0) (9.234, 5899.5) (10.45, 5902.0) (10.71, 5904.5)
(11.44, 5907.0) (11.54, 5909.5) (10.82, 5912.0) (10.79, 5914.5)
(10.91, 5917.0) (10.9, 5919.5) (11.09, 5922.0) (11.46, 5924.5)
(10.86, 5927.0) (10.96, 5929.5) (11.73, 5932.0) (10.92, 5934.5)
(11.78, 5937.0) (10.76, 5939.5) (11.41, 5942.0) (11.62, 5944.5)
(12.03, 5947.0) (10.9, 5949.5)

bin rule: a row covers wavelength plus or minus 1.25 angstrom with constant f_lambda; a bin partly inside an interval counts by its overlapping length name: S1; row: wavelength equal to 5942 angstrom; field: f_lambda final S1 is 11.41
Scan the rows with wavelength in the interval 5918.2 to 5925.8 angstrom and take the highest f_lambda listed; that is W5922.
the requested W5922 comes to 11.46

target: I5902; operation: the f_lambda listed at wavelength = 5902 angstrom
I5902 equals 10.45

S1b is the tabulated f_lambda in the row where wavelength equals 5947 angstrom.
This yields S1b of 12.03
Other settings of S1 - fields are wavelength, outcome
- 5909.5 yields 11.54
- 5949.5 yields 10.9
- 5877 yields 11.14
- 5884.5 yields 10.08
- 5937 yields 11.78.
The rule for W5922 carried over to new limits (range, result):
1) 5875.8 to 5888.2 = 11.14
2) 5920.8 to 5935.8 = 11.73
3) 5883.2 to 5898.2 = 10.08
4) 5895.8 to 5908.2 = 11.44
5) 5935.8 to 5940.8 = 11.78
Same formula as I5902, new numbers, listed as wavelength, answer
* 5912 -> 10.82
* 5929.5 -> 10.96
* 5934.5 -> 10.92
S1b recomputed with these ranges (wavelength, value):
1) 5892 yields 8.215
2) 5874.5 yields 10.93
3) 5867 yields 11.12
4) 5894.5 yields 8.664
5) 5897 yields 9.317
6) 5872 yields 10.91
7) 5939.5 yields 10.76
